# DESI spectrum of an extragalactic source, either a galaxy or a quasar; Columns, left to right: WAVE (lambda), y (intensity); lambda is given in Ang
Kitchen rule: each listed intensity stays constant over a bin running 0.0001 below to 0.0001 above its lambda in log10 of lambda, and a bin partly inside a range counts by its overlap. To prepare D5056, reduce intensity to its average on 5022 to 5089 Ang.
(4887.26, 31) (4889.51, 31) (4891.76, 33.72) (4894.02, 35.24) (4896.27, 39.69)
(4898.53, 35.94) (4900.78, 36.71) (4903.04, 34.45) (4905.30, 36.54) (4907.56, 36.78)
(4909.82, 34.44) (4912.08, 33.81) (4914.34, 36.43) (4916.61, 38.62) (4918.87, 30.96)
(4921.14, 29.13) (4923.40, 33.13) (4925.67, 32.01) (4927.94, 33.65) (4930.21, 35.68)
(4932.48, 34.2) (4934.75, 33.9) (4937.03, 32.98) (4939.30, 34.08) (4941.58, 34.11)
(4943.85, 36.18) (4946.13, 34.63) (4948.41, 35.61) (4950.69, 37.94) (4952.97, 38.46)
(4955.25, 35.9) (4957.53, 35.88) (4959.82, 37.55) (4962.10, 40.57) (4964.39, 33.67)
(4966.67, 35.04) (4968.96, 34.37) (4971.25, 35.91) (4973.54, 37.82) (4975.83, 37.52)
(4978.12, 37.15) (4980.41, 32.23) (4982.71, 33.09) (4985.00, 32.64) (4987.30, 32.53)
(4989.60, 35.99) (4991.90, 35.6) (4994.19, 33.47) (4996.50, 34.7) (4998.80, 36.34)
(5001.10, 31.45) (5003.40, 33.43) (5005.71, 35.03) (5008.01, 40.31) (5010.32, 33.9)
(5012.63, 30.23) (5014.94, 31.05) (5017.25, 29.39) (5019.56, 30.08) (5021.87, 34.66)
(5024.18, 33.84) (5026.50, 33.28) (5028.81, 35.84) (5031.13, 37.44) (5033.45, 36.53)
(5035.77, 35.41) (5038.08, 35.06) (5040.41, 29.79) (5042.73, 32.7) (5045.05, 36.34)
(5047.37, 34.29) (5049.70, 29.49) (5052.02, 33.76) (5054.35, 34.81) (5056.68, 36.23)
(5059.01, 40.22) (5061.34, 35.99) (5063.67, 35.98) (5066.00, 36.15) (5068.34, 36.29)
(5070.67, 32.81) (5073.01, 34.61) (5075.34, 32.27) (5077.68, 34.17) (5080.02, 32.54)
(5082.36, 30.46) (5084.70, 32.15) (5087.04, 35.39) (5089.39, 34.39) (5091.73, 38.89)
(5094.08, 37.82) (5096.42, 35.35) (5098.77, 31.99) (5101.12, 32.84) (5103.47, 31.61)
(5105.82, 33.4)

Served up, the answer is 34.4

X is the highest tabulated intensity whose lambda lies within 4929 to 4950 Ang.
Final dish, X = 36.18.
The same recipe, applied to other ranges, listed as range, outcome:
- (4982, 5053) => 40.31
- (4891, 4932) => 39.69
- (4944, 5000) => 40.57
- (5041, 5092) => 40.22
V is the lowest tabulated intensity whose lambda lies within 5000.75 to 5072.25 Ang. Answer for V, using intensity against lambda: 29.39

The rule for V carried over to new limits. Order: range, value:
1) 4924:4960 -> 32.01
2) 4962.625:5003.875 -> 31.45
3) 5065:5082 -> 32.27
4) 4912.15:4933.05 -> 29.13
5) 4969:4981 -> 32.23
